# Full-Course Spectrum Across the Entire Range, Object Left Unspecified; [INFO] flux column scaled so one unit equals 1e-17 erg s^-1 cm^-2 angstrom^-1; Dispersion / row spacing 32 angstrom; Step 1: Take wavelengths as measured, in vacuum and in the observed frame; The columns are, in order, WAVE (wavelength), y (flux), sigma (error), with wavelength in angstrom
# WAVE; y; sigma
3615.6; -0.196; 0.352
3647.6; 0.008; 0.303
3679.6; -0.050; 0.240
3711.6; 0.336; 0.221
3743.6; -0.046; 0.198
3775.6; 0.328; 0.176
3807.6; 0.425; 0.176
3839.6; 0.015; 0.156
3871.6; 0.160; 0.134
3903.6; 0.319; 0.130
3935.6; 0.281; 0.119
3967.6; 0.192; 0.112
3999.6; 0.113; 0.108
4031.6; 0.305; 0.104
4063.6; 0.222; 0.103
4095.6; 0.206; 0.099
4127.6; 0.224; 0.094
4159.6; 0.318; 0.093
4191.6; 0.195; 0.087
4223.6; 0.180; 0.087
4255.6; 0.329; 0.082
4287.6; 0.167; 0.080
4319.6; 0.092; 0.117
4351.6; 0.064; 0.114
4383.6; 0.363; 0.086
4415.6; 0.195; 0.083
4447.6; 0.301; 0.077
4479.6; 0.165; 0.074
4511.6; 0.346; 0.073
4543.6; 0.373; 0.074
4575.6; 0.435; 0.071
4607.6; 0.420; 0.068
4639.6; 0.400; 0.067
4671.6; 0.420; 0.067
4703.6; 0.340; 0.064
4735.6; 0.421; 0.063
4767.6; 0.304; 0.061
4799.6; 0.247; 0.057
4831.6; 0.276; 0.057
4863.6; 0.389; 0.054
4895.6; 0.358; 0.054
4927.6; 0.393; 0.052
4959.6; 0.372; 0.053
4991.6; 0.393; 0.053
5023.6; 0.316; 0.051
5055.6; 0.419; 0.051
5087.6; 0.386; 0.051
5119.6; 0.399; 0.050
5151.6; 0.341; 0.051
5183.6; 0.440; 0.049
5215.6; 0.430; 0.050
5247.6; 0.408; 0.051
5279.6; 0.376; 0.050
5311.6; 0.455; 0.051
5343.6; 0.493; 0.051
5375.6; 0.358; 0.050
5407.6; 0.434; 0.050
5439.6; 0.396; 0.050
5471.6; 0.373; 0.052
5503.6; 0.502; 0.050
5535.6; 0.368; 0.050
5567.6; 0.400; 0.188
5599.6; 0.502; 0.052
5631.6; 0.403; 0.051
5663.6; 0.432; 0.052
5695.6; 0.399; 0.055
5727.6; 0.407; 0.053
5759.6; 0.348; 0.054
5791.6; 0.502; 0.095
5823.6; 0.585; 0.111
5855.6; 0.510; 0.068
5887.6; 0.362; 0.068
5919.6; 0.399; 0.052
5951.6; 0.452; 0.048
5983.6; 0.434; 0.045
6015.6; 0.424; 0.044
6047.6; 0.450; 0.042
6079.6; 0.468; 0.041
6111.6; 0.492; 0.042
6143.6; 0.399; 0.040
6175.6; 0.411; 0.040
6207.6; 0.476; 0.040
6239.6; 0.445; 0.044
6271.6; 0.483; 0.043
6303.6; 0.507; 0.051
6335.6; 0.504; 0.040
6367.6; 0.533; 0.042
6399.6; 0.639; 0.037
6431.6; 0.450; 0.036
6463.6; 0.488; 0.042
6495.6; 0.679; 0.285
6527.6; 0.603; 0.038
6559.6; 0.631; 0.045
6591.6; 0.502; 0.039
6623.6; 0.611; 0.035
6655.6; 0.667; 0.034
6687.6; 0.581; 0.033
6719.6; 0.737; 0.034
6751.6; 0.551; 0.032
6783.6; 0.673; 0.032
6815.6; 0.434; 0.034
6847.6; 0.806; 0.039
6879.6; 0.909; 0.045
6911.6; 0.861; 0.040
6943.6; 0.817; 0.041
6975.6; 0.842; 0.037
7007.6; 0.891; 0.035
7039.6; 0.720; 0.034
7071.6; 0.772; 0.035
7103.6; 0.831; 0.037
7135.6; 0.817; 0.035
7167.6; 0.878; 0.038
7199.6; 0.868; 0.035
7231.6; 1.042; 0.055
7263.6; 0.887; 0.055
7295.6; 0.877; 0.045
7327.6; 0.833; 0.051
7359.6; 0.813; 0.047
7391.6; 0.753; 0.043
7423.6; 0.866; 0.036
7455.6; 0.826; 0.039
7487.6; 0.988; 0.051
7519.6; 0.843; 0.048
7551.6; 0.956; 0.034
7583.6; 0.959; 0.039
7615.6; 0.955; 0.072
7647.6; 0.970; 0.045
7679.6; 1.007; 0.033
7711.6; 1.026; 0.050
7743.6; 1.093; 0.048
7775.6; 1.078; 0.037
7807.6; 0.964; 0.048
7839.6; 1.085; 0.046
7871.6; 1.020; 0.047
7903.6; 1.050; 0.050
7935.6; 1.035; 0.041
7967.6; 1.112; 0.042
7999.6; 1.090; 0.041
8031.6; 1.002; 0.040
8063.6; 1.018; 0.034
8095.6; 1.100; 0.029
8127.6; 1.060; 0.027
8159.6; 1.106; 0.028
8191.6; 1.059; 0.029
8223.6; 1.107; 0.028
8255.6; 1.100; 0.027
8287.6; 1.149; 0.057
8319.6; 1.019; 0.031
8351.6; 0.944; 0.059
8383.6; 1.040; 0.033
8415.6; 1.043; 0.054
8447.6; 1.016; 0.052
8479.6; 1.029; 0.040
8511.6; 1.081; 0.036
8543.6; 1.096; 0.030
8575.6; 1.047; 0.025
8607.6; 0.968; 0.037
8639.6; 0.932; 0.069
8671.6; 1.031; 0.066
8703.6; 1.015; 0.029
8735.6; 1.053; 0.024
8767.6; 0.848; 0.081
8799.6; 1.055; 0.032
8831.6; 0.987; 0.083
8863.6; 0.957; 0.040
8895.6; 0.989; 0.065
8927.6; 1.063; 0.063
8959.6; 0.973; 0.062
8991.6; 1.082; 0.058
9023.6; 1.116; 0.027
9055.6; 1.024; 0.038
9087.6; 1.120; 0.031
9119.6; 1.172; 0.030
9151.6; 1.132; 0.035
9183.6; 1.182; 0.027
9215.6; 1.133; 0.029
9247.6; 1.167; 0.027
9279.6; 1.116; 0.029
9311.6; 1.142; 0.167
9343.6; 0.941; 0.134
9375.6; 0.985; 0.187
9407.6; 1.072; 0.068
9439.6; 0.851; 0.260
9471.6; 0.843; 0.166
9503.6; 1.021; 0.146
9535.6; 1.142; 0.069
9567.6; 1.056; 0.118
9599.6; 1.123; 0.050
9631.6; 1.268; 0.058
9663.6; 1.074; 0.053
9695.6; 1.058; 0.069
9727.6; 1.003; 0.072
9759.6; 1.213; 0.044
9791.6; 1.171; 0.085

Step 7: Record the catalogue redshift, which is 0.717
